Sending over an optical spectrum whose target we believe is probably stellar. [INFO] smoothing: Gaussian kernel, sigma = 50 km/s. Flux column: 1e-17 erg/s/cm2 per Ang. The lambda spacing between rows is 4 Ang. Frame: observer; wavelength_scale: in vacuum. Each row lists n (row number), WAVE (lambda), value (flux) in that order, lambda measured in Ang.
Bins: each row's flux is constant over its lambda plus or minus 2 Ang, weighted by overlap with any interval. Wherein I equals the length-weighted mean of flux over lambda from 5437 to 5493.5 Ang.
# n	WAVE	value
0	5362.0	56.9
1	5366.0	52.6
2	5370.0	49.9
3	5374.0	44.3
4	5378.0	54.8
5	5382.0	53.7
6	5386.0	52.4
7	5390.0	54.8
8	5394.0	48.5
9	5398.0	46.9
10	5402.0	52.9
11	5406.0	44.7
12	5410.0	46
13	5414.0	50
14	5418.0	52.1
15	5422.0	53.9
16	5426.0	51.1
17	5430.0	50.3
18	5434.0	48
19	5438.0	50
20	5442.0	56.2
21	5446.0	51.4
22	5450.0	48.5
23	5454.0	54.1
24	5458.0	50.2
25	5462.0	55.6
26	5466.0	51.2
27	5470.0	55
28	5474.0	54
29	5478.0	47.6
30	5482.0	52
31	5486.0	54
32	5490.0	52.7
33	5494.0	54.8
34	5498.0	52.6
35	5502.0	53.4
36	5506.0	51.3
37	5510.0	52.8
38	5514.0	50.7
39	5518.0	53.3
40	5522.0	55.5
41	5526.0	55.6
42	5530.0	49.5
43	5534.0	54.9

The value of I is 52.4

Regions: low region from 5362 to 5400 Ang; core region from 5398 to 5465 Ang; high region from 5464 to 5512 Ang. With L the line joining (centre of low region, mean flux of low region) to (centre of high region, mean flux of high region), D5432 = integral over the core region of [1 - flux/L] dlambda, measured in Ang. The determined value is 1.4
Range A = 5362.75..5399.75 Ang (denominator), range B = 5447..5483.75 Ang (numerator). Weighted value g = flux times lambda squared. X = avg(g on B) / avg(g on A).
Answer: 1.0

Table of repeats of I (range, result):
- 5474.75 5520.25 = 52.4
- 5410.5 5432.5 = 51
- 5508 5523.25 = 53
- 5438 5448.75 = 52.7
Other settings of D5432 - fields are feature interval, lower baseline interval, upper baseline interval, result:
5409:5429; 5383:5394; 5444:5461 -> 0.5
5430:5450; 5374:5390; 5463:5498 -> 0.6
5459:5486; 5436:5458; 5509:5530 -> -0.1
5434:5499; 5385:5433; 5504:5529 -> -0.8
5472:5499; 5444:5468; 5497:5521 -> -0.2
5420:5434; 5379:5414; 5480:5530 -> -0.1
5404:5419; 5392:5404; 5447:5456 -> 0.6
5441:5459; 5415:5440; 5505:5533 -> -0.2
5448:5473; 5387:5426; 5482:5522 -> -0.4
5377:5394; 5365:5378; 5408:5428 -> -1.1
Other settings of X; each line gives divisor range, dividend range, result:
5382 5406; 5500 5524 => 1.09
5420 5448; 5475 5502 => 1.04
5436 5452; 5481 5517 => 1.04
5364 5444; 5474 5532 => 1.08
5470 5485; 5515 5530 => 1.05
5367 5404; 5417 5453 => 1.03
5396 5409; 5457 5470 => 1.13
